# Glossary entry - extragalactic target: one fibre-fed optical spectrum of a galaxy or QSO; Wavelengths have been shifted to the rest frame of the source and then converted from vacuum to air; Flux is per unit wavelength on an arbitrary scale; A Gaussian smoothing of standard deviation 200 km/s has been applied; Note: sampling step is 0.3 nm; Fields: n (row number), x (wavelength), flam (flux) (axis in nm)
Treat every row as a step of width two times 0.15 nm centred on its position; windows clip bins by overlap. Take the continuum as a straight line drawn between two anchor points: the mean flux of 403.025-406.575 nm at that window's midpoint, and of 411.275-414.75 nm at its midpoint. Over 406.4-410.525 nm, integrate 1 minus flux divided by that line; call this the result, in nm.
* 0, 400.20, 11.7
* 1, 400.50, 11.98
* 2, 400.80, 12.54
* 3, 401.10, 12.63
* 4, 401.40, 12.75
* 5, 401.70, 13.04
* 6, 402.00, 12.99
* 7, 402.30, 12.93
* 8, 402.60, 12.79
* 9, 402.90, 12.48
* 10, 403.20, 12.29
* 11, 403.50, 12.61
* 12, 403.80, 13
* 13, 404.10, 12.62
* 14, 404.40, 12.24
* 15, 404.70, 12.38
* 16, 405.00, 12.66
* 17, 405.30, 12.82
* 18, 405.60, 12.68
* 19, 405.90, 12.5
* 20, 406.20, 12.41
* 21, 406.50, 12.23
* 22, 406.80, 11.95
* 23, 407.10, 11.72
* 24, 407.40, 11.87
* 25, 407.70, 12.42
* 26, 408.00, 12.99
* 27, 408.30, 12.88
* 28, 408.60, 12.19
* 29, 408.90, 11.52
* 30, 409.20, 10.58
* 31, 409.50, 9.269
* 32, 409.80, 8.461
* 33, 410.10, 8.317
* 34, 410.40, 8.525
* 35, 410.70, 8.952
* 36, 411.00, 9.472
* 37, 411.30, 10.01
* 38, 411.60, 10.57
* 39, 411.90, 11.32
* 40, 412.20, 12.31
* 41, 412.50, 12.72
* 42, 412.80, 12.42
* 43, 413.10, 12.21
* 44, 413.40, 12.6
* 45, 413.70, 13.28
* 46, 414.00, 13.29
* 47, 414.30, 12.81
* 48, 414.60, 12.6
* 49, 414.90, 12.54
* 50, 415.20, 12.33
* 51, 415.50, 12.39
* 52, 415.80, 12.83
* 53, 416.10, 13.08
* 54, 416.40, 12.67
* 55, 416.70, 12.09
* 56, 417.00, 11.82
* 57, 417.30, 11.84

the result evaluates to 0.45 nm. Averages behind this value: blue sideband 12.5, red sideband 12.3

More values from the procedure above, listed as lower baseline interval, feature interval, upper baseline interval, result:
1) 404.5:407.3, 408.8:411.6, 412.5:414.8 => 0.69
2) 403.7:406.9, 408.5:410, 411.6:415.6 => 0.26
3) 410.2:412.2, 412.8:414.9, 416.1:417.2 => -0.31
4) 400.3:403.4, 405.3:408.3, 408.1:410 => -0.26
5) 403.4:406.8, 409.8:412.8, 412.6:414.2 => 0.58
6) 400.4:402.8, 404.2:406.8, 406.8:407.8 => -0.05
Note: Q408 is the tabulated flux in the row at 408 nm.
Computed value 12.99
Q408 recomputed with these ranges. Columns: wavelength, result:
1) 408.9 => 11.52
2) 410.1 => 8.317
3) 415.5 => 12.39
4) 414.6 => 12.6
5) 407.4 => 11.87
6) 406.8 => 11.95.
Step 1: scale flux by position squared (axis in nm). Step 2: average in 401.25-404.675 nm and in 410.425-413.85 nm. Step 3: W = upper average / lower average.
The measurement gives 0.93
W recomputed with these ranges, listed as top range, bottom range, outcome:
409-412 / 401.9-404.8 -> 0.78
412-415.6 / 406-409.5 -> 1.09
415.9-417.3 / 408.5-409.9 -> 1.23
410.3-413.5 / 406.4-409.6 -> 0.95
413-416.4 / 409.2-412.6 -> 1.30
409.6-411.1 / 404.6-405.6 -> 0.71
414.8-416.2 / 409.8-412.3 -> 1.32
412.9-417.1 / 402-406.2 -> 1.05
